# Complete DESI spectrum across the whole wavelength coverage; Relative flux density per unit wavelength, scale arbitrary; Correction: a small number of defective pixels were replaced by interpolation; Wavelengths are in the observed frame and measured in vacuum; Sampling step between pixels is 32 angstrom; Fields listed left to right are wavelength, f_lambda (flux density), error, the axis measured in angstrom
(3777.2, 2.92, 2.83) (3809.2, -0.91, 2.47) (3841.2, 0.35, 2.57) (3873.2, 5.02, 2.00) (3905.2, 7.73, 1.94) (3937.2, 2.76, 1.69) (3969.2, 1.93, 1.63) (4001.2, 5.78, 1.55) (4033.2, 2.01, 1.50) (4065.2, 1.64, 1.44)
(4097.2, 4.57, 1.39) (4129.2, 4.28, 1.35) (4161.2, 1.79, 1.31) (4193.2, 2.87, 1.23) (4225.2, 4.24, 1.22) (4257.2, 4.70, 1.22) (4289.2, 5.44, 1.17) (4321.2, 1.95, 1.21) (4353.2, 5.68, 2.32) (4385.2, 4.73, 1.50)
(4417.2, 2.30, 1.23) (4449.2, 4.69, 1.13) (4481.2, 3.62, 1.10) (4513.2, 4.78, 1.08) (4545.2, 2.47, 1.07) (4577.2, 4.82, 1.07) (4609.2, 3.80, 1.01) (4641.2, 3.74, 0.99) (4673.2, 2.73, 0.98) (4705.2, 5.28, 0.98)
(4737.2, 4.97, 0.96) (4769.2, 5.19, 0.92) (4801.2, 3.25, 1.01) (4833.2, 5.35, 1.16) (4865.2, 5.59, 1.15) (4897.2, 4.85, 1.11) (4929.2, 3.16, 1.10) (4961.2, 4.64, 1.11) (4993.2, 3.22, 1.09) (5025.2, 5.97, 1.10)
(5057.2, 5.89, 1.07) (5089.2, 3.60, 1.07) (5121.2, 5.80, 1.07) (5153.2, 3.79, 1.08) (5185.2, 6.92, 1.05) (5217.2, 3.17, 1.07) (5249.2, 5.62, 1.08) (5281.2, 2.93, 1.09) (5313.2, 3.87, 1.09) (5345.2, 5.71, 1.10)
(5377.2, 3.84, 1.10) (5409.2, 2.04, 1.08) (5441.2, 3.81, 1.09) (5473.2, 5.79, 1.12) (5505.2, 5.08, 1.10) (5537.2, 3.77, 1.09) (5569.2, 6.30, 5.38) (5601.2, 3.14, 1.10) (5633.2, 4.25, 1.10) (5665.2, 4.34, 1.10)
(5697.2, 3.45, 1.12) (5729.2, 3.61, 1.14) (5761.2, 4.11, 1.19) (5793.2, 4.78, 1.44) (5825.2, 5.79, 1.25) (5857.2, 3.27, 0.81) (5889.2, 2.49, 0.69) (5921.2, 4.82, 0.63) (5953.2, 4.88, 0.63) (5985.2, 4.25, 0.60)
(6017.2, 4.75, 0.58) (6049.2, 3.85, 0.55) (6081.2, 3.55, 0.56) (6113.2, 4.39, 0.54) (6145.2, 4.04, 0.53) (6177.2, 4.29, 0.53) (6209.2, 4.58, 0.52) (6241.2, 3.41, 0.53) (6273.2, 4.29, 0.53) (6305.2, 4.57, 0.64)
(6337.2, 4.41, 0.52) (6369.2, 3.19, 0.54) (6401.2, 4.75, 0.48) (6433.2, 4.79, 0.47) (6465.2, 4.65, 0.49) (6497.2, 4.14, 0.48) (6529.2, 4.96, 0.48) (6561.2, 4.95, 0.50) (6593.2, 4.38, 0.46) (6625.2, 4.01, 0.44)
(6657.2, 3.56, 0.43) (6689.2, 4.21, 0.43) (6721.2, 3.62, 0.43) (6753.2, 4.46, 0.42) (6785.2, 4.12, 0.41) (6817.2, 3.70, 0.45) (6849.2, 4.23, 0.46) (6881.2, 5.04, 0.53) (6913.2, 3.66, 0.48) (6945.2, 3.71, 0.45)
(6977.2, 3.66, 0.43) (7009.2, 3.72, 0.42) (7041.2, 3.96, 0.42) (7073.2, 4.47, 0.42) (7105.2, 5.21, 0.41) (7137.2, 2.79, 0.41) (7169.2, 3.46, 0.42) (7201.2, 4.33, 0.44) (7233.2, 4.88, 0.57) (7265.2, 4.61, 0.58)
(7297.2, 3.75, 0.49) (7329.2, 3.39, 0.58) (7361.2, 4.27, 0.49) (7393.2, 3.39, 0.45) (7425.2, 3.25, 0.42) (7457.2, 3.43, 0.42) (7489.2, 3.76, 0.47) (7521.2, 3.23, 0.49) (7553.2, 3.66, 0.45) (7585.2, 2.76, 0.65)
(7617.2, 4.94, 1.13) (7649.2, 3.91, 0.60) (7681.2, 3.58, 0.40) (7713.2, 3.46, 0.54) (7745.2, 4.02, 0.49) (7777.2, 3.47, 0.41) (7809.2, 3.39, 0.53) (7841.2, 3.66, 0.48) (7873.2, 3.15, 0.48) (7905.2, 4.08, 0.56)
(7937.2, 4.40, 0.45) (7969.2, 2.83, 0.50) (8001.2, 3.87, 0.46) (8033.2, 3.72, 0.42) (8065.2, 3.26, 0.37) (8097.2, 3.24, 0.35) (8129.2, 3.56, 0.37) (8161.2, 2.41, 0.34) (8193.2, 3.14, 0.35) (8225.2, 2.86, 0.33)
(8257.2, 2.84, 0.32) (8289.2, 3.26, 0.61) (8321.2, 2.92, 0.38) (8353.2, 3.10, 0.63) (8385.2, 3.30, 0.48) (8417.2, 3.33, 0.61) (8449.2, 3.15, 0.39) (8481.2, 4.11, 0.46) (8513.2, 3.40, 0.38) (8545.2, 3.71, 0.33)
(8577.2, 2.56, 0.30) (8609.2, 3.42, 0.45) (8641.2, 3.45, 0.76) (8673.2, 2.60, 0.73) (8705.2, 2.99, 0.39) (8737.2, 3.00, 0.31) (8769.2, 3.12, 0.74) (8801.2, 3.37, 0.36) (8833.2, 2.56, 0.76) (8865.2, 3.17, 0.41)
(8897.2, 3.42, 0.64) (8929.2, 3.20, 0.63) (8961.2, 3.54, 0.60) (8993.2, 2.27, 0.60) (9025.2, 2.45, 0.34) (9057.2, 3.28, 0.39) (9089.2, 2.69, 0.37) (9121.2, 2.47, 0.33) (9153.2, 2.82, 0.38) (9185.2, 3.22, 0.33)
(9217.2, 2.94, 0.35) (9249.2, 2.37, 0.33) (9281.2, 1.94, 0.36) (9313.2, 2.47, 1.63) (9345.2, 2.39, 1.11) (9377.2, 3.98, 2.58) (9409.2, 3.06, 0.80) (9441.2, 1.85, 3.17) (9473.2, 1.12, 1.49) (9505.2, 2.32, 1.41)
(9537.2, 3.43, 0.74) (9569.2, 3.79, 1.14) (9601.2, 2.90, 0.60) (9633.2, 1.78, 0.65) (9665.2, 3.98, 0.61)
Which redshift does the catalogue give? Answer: 0.08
